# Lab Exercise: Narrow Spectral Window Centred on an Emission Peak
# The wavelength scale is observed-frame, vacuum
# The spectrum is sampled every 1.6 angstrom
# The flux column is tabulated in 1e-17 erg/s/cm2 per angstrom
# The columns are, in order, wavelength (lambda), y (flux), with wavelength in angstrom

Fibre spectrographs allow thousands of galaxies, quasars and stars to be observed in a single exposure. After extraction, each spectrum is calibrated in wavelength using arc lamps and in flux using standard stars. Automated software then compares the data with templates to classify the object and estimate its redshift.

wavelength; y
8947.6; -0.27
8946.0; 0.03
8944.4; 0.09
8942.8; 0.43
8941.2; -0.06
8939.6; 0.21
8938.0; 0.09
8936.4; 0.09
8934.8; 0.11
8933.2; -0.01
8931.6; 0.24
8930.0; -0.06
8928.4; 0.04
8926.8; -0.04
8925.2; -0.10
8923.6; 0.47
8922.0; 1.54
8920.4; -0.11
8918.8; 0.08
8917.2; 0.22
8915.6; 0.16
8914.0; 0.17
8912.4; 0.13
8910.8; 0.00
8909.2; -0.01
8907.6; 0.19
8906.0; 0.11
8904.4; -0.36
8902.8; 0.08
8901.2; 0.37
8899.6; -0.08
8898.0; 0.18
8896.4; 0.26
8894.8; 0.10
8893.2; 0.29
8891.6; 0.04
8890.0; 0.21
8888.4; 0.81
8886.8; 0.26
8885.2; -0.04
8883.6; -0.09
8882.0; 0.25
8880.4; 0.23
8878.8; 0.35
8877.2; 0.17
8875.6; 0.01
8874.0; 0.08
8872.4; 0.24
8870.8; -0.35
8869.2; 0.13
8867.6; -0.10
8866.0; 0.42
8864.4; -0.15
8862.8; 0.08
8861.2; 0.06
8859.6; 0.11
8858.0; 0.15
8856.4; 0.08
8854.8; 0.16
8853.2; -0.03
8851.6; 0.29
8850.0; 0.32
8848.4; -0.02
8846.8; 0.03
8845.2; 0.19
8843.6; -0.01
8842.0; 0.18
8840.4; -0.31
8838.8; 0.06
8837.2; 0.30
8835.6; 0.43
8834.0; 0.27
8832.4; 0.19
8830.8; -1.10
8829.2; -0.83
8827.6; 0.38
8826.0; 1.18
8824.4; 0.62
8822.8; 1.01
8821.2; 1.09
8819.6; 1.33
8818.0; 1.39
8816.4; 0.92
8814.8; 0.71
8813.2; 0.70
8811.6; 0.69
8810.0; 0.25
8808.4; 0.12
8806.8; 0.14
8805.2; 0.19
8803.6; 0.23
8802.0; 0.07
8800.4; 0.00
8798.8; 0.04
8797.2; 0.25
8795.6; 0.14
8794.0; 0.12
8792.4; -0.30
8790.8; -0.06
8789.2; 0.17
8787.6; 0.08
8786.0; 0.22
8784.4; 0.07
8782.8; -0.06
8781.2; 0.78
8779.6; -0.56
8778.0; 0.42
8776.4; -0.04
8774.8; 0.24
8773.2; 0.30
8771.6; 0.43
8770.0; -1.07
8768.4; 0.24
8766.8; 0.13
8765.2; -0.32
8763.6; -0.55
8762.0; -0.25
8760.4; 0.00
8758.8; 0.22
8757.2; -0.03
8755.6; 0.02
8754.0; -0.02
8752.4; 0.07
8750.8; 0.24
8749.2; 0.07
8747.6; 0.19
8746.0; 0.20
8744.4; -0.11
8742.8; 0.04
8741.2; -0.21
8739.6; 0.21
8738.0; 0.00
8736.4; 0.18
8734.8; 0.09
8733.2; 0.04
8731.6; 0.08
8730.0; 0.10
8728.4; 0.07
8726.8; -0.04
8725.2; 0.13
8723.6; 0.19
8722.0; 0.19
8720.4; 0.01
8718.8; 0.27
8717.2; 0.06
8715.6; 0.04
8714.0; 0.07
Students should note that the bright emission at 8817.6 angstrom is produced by [O II] 3727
